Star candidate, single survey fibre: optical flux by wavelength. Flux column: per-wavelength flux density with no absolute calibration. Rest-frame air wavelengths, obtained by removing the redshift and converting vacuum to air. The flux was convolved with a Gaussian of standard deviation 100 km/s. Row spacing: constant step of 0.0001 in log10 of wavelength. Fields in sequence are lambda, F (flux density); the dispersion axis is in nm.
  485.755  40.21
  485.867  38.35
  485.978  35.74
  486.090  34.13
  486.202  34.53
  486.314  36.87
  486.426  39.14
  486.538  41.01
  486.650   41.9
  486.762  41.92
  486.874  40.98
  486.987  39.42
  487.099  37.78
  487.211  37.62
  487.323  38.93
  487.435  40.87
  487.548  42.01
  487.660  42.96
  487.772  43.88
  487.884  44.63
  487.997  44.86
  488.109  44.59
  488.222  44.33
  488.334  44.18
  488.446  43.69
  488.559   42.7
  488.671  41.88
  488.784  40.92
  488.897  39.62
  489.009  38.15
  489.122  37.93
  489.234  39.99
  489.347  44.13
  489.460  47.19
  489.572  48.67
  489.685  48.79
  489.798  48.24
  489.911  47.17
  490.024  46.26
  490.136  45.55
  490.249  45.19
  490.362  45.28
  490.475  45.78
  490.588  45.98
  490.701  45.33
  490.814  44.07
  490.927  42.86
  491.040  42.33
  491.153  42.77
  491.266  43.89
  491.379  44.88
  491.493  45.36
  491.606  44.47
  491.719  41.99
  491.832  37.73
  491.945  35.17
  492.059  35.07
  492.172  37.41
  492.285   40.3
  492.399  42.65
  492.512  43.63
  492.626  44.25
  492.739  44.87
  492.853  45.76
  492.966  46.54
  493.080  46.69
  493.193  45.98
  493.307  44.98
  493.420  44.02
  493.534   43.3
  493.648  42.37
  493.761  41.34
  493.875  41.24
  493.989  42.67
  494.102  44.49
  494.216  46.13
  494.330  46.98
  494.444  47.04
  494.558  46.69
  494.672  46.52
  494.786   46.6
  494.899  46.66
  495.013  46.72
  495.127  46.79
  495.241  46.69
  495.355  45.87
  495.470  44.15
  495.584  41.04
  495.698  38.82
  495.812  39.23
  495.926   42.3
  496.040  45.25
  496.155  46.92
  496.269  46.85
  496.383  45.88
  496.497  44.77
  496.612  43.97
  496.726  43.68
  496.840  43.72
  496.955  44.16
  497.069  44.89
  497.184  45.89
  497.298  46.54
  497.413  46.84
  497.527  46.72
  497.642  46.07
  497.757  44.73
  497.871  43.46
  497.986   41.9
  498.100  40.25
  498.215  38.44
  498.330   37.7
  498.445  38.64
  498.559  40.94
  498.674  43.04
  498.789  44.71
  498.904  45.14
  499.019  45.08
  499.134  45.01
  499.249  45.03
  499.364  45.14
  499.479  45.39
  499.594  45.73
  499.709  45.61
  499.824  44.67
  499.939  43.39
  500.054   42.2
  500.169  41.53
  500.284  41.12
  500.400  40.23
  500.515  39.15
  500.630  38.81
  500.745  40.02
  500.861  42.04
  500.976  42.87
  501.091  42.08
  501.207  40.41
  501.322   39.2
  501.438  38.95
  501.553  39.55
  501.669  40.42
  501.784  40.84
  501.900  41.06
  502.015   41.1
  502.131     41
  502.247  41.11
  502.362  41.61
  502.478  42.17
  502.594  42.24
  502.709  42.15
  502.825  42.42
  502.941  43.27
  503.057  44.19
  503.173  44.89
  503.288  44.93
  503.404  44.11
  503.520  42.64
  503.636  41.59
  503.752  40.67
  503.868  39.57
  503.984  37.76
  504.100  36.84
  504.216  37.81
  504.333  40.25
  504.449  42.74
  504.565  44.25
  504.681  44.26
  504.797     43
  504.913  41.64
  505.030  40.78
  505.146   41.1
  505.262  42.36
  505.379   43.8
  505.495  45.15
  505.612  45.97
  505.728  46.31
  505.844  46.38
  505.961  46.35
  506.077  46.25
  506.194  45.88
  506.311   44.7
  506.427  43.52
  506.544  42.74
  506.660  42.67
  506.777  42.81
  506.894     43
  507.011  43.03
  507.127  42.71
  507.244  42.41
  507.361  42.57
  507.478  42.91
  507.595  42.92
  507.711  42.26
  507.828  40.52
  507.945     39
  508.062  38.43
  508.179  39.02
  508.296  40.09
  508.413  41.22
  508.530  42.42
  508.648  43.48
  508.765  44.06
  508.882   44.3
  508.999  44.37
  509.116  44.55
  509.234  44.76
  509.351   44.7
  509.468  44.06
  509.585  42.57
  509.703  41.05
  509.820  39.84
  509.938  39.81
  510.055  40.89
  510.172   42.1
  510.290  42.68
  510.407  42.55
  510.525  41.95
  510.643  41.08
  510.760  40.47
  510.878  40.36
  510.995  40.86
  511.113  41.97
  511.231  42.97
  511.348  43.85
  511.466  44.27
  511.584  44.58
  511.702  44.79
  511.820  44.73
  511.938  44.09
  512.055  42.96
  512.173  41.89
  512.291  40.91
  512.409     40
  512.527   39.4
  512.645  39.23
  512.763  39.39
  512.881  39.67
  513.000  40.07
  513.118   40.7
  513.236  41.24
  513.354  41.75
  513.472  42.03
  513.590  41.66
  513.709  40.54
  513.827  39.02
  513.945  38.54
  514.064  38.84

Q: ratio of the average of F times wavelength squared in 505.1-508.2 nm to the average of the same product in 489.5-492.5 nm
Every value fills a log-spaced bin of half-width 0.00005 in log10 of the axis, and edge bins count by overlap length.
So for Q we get 1.05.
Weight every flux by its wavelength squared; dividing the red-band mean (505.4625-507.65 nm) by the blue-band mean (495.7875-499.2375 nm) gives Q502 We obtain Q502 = 1.04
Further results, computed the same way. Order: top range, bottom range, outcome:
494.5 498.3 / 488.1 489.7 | 1.07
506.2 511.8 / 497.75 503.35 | 1.04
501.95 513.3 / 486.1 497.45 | 1.04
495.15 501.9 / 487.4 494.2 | 1.02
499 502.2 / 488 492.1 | 1.01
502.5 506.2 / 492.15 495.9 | 1.01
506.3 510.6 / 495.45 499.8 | 1.01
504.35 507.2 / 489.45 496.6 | 1.04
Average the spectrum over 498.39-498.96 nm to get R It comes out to 42.5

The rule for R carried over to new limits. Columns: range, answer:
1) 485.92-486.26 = 34.9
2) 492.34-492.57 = 43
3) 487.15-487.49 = 39.2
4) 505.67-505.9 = 46.5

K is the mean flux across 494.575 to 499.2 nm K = 44.1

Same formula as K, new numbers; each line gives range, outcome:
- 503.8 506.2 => 42.7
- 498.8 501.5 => 42.6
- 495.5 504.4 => 42.5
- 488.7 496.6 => 43.9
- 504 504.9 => 41.2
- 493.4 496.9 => 44.5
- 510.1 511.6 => 42.2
